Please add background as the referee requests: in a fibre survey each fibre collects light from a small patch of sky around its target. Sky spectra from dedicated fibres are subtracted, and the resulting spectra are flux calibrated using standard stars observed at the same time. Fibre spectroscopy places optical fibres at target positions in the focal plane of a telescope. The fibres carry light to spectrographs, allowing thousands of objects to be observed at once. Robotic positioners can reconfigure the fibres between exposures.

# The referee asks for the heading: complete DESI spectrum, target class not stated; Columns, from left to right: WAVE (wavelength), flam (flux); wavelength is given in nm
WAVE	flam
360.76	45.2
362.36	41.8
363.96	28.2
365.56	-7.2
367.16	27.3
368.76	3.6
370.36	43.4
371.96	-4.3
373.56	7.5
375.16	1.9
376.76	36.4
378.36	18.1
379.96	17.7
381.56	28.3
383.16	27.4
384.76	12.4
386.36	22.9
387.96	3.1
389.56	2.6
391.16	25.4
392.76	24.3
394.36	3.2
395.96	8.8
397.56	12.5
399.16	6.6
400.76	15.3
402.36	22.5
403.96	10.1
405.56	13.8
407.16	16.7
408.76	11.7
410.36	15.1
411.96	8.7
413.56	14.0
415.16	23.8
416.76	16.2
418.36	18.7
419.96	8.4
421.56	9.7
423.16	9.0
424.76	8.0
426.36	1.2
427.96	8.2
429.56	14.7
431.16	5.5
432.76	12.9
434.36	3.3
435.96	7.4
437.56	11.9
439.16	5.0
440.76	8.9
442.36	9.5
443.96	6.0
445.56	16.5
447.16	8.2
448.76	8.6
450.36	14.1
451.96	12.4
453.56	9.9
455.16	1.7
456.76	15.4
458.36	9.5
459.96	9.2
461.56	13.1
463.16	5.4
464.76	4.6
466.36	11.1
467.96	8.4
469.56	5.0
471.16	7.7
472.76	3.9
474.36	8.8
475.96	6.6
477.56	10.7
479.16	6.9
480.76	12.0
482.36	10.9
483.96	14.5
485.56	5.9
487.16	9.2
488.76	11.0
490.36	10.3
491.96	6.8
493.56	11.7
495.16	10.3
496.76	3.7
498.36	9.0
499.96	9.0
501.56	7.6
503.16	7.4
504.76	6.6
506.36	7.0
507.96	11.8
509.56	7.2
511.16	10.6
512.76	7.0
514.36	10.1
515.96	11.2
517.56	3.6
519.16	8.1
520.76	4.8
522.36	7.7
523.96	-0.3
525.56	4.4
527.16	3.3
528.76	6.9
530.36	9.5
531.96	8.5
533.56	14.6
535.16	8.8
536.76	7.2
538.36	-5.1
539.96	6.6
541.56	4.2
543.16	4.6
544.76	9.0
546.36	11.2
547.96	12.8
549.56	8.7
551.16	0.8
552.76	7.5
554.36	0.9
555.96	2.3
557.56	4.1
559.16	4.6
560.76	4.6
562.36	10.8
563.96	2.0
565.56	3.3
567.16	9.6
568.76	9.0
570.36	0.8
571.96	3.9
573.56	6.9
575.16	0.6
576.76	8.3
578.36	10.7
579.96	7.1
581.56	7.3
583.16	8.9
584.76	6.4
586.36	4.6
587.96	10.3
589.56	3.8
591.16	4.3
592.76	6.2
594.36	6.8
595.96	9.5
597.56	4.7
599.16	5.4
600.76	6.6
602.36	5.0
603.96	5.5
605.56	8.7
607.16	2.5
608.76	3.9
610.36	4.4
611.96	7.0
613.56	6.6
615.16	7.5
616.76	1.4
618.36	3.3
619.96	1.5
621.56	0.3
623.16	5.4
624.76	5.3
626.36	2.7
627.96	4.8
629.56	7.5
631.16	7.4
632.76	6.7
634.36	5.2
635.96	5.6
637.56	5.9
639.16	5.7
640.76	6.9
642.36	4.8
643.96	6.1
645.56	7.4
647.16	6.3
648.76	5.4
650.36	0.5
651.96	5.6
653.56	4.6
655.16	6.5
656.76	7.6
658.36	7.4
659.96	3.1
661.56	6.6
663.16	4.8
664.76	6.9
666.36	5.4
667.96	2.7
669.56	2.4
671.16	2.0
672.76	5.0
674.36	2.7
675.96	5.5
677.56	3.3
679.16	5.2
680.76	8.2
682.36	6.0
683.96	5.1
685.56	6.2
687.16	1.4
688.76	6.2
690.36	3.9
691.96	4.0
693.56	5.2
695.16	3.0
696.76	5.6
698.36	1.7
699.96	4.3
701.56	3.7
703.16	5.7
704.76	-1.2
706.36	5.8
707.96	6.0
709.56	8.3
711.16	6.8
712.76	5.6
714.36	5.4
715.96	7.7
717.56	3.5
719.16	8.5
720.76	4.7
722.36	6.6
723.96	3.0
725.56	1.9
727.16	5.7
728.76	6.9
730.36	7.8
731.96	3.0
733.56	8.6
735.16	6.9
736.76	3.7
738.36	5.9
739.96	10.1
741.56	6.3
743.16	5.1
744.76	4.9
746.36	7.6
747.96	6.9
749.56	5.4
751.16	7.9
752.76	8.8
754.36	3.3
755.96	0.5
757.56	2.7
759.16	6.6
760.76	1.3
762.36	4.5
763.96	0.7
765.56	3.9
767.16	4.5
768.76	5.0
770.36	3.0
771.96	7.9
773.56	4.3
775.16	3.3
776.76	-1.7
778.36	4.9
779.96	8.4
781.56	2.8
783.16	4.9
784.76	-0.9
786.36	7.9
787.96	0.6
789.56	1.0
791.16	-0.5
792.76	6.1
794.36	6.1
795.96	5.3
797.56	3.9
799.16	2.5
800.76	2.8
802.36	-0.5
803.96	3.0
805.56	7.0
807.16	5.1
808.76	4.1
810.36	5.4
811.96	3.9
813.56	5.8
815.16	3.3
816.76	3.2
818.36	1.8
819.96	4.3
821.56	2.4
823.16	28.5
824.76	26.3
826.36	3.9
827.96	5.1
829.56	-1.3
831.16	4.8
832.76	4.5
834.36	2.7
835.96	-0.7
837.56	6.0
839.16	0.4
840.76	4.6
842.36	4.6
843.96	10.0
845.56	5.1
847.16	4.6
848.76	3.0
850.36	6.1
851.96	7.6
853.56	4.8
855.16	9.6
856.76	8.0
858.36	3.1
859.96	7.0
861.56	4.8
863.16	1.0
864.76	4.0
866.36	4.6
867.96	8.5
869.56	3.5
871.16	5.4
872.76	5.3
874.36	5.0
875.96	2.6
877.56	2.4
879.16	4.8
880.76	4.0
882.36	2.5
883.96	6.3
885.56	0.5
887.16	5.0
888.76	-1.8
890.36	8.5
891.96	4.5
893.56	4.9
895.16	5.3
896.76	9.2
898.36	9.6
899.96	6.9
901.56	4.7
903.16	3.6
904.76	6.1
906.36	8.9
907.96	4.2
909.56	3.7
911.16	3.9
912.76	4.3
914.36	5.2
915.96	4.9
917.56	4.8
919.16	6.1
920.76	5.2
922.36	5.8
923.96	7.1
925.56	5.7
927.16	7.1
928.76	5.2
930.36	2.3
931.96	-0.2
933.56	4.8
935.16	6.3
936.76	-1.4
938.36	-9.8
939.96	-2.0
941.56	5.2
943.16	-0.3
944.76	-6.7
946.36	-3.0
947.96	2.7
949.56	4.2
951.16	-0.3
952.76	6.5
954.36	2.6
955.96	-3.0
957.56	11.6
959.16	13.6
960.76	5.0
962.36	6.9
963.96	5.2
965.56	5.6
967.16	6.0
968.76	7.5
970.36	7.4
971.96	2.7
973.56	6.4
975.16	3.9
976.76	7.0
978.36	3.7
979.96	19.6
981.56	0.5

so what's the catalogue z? 1.21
